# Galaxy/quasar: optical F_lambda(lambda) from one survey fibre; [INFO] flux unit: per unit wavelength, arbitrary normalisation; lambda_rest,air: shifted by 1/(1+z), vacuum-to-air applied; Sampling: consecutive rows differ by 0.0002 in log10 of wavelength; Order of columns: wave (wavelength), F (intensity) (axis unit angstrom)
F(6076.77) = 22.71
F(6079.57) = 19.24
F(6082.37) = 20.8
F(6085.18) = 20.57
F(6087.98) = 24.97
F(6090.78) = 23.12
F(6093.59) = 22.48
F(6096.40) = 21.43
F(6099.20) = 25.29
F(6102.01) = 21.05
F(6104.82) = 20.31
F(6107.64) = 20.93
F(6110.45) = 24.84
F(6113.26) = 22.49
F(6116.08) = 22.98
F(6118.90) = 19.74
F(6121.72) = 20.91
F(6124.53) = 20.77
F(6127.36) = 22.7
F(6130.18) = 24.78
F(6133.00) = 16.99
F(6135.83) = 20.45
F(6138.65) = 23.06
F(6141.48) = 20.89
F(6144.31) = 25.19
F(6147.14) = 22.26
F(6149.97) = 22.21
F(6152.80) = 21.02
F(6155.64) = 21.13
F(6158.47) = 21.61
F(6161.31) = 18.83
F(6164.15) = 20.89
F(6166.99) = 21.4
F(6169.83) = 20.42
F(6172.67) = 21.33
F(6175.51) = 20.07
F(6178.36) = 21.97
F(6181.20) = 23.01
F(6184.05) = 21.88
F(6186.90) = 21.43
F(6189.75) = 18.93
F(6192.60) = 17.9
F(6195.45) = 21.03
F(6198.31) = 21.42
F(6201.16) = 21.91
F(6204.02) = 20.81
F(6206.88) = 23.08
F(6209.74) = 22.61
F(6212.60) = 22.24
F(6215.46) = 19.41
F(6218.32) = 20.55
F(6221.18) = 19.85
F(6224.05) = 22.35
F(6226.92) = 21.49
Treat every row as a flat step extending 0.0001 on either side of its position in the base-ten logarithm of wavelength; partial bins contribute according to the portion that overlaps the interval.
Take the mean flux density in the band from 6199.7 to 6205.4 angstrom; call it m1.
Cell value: 21.4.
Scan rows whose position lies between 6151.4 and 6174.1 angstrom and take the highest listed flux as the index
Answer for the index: 21.61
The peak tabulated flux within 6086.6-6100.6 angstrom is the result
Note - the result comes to 25.29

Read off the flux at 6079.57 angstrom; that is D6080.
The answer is 19.24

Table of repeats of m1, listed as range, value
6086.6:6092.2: 24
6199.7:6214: 22.1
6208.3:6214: 22.4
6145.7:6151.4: 22.3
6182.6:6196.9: 20.2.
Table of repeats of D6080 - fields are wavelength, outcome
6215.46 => 19.41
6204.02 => 20.81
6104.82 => 20.31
